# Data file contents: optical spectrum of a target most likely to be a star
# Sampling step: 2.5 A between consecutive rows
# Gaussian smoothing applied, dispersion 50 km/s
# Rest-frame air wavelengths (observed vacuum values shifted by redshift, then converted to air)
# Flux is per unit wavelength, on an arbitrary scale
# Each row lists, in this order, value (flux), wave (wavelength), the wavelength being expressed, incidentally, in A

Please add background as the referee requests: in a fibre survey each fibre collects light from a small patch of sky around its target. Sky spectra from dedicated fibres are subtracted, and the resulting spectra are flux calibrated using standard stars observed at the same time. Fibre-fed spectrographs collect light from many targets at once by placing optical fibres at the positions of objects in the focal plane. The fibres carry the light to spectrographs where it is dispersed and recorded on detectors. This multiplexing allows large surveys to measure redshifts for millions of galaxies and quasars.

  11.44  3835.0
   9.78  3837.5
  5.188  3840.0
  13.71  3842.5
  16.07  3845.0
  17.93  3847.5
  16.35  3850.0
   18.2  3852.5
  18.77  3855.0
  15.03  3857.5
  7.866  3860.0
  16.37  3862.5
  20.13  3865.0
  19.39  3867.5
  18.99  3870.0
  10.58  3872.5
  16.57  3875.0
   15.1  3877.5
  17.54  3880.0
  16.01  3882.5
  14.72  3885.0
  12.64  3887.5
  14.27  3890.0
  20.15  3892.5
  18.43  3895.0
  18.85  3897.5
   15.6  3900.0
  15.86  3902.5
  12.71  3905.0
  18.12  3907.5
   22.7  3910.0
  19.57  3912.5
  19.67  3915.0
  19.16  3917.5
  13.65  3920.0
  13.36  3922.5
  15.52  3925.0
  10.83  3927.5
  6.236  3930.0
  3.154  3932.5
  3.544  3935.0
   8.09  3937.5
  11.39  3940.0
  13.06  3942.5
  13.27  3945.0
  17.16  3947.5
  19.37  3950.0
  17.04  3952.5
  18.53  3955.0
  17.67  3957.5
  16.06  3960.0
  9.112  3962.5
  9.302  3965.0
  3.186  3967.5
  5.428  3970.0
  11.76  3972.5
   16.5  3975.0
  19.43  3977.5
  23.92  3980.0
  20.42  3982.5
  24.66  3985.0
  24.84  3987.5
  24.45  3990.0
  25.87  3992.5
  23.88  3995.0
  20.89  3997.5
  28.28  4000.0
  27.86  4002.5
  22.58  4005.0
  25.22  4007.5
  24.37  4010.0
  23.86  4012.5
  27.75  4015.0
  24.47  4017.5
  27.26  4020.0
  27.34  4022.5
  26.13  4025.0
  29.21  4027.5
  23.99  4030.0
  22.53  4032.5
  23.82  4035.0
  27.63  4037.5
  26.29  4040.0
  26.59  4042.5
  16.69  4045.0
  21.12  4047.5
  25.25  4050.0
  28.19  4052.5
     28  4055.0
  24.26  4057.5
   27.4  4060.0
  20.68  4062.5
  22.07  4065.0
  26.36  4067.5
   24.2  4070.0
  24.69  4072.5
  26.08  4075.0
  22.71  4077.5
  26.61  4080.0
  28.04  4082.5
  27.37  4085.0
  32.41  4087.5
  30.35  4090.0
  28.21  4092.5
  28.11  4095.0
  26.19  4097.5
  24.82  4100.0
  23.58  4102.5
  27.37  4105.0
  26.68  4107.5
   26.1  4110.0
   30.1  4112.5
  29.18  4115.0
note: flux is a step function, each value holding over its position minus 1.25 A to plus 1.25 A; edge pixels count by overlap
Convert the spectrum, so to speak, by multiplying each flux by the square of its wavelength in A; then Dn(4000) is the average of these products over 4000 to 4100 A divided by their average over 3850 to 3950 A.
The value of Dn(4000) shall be 1.9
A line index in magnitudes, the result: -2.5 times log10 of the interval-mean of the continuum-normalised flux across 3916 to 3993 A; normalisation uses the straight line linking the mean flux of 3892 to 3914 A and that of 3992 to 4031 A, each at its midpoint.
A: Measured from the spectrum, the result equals 0.43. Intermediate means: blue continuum 17.9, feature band 14.6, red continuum 25.6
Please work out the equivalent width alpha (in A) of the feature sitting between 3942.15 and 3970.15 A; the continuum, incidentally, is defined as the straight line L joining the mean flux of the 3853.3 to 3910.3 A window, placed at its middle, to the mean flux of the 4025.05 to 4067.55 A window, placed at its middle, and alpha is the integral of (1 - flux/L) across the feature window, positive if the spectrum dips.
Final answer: 9.0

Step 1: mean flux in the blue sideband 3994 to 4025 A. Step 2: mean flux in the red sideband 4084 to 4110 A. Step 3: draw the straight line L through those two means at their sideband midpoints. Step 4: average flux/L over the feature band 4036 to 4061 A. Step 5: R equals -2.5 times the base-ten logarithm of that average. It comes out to 0.05 mag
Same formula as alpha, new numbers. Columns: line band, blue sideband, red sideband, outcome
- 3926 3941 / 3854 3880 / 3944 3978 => 7.4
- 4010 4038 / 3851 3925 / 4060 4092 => -2.7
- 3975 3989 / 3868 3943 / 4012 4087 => -1.3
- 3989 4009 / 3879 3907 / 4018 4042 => -0.9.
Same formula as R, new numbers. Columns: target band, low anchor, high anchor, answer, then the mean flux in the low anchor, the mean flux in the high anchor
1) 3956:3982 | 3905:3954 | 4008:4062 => 0.33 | 13.9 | 25.3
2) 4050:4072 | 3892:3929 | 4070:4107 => 0.00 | 16.8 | 26.8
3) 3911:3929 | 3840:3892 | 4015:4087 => 0.16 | 15.6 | 25.3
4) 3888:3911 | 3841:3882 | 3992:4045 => 0.07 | 16.1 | 25.3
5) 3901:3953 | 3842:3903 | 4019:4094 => 0.33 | 16.2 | 25.7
